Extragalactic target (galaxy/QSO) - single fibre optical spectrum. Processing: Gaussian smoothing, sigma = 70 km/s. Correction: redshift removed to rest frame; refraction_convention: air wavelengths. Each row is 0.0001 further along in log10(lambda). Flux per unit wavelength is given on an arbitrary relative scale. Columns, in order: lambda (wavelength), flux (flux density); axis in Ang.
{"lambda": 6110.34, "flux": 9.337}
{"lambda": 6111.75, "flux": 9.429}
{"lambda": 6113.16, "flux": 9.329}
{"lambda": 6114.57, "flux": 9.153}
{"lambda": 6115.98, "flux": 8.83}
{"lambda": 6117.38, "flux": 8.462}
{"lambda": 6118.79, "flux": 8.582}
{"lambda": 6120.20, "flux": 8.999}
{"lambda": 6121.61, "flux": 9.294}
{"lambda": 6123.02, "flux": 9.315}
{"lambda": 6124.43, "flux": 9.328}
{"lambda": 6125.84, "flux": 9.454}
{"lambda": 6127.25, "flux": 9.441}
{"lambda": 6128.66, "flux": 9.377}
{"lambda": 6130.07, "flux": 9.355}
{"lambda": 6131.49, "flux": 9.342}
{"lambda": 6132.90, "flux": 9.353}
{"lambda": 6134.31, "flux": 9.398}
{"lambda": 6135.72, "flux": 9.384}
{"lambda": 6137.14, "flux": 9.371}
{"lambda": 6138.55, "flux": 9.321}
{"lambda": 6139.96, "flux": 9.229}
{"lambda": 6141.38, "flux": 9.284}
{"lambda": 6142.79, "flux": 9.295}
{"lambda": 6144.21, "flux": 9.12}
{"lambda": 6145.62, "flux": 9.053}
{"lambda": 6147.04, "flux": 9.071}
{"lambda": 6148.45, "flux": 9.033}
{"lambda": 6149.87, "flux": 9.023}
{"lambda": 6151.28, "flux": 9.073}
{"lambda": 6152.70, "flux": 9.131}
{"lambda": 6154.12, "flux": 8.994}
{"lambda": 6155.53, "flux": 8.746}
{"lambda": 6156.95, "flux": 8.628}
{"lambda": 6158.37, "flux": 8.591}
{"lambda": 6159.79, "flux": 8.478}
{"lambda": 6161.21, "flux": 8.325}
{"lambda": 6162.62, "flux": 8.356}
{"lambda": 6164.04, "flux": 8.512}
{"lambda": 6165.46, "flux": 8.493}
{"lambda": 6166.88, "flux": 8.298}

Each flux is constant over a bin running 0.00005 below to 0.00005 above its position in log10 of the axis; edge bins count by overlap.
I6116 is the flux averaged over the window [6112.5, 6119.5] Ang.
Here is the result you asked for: 8.87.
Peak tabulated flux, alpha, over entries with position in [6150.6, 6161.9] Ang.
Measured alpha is 9.131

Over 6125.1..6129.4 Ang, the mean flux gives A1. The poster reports 9.43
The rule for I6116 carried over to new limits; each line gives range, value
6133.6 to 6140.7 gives 9.34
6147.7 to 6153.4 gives 9.07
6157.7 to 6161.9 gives 8.46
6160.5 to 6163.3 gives 8.36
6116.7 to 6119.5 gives 8.52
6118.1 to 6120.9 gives 8.79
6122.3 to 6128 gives 9.39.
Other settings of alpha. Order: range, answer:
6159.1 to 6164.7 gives 8.512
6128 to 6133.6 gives 9.377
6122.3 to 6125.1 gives 9.328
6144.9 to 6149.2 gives 9.071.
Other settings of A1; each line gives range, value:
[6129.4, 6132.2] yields 9.33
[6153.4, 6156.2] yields 8.89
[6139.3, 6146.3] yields 9.19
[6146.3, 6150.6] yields 9.05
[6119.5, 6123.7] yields 9.2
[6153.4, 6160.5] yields 8.68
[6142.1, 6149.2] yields 9.11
